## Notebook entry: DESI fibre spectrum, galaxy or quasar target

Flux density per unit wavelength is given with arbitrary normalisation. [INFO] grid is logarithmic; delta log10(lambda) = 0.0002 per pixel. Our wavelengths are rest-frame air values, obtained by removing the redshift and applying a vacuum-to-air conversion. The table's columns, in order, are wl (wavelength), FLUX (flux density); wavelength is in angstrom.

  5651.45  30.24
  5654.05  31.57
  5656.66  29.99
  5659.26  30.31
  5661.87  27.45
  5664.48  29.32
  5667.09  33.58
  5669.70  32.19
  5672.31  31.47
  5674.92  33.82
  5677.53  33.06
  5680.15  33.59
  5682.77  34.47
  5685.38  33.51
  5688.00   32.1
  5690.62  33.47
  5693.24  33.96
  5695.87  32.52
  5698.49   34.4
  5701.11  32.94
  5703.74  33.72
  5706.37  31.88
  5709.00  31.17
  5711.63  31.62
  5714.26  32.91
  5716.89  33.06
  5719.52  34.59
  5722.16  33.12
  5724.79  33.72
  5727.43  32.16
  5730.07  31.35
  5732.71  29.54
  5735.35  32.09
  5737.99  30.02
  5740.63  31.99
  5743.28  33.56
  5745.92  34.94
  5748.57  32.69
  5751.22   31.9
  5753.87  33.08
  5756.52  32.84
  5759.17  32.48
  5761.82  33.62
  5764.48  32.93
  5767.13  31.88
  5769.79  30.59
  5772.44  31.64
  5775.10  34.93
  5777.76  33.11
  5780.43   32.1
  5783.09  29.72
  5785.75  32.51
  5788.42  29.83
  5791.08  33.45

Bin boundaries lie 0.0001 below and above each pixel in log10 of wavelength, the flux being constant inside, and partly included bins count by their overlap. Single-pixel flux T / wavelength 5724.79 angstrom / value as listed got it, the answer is 33.72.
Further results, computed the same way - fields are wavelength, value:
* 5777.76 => 33.11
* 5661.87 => 27.45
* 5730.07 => 31.35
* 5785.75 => 32.51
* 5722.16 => 33.12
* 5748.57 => 32.69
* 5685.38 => 33.51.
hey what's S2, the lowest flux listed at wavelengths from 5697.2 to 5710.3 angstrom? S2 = 31.17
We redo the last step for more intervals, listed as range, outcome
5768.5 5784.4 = 29.72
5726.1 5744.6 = 29.54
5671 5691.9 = 31.47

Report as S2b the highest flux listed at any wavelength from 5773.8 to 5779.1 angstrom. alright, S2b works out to 34.93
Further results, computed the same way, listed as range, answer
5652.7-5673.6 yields 33.58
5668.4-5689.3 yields 34.47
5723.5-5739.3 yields 33.72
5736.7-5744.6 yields 33.56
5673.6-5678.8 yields 33.82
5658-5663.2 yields 30.31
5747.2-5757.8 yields 33.08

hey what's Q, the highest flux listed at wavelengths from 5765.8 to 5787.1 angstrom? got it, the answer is 34.93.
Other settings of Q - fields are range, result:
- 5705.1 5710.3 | 31.88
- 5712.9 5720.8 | 34.59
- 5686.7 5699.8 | 34.4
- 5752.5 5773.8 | 33.62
